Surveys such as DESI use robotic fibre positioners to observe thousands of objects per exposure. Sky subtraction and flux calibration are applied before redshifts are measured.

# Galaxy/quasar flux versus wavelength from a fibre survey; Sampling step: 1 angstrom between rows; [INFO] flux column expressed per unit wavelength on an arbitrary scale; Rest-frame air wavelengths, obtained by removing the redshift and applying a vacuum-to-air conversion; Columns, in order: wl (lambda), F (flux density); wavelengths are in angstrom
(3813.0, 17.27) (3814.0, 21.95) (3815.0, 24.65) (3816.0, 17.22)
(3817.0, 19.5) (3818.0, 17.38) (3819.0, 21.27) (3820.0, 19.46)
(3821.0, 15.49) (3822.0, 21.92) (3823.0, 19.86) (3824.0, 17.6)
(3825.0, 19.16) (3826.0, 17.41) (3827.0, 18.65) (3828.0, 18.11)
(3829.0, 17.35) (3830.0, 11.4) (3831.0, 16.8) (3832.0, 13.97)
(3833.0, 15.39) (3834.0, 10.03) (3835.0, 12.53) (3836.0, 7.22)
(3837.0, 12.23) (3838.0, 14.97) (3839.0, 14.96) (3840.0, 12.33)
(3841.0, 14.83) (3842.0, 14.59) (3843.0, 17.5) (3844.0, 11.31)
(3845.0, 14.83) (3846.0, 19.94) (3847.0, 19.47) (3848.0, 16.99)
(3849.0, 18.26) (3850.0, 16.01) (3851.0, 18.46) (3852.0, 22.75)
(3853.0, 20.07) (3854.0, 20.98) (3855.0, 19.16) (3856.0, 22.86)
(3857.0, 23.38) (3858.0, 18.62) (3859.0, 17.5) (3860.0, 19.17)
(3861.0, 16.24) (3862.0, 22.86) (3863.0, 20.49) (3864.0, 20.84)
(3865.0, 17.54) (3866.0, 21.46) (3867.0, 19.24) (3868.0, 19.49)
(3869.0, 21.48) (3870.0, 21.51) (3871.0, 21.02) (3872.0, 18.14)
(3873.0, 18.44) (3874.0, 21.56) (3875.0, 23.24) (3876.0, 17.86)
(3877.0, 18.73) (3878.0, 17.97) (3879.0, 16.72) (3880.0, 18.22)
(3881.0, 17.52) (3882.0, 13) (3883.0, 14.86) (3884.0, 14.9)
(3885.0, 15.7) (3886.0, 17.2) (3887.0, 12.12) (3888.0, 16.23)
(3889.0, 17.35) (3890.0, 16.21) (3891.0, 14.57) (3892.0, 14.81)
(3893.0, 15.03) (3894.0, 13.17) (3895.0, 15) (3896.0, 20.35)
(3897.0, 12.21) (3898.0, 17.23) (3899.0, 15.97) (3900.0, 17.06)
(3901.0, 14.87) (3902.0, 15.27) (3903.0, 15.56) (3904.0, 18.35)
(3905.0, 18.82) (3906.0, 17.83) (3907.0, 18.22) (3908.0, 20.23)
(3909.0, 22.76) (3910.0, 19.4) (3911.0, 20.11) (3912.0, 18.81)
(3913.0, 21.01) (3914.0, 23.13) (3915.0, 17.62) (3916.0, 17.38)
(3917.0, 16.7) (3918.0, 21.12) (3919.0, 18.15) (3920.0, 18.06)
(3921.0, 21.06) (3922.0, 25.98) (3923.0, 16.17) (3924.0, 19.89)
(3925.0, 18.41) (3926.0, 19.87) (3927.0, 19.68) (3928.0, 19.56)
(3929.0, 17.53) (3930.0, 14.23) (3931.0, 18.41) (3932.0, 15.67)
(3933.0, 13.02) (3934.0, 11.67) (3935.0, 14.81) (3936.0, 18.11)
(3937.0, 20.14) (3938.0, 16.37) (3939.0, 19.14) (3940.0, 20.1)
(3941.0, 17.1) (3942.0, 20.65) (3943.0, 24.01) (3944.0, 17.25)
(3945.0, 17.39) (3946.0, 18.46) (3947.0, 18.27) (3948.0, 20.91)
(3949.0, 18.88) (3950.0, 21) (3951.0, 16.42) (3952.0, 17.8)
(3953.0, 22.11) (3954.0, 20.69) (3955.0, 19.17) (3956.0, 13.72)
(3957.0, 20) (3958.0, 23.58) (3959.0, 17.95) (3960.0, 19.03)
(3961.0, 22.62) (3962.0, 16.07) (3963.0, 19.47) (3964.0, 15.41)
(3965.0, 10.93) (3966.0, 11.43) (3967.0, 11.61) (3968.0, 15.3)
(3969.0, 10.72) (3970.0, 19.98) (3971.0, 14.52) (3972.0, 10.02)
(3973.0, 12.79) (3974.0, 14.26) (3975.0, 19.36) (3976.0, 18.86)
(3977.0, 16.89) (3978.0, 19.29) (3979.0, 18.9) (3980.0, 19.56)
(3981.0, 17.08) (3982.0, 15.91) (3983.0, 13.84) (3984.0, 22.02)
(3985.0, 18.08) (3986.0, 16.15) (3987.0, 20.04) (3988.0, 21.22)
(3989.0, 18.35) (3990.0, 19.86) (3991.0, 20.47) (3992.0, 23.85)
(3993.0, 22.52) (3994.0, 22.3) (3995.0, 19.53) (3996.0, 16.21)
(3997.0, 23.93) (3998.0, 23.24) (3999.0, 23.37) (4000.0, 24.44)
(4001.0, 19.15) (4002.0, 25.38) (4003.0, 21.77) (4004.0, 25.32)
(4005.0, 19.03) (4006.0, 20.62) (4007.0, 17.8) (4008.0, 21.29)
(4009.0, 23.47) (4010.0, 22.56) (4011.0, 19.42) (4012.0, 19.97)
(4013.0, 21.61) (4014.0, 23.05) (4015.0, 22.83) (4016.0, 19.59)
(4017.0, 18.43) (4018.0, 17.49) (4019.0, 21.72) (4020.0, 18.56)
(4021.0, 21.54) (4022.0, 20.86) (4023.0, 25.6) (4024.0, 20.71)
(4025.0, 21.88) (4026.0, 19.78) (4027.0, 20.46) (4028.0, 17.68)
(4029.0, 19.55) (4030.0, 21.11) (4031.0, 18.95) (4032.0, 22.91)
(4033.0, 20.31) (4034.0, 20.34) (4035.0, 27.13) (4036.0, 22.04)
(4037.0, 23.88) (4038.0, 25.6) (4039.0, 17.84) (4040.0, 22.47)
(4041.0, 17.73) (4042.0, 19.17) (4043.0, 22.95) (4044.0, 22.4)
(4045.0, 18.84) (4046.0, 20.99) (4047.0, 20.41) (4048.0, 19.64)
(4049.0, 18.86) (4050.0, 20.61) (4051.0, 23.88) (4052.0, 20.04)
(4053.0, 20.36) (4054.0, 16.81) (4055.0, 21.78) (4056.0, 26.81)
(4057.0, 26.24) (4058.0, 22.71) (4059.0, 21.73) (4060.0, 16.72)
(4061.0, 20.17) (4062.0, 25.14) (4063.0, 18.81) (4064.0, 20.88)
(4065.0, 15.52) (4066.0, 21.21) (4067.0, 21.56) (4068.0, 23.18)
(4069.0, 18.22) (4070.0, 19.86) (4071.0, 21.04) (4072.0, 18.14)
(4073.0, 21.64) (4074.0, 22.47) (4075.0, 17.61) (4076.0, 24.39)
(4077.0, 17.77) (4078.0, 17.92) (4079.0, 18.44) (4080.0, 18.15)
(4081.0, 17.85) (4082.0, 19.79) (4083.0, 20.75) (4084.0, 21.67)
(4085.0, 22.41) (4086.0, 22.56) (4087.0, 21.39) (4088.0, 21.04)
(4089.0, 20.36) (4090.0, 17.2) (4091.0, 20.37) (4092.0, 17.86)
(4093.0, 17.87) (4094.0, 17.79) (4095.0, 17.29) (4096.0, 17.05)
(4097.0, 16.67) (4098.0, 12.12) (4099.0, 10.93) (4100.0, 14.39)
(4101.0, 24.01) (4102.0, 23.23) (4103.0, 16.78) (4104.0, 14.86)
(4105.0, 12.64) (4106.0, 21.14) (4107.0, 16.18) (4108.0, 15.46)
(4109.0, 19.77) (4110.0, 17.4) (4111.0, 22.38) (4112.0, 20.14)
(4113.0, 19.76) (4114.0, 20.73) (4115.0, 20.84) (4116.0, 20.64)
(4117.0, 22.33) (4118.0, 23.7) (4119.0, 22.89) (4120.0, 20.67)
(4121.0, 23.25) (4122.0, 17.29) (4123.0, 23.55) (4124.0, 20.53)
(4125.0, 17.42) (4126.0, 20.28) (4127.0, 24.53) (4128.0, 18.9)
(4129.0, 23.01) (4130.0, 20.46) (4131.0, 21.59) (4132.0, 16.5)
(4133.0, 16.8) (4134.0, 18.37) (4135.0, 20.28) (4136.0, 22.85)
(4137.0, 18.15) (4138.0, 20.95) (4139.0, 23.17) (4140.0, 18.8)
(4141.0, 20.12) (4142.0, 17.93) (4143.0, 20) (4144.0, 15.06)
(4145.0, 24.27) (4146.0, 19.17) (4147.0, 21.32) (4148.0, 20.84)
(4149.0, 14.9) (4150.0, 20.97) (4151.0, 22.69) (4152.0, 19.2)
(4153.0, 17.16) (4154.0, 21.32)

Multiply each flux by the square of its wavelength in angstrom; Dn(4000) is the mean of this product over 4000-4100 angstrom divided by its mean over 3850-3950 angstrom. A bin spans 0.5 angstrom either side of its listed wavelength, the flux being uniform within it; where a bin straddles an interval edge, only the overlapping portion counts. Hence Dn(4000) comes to 1.20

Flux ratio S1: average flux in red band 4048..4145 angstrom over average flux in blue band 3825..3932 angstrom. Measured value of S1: 1.13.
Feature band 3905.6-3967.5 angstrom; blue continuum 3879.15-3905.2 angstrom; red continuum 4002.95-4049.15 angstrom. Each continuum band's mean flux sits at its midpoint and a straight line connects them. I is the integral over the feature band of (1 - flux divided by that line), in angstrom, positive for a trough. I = -3.4 angstrom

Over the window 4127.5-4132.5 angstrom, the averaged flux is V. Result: 20.1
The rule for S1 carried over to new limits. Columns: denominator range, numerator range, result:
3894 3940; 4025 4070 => 1.17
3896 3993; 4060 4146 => 1.09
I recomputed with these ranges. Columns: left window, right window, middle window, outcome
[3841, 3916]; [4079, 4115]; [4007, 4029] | -2.8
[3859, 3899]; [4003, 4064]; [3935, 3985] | 4.7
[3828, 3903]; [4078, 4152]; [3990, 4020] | -4.8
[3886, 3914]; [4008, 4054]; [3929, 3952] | 0.6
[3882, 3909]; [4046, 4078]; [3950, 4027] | -1.9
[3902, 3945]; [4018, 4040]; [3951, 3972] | 2.8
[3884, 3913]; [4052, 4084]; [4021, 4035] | -1.0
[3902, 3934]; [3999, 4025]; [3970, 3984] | 2.6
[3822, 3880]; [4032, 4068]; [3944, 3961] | 0.4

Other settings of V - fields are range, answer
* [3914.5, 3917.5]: 17.2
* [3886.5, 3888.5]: 14.2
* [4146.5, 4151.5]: 20.1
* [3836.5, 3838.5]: 13.6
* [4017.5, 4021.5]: 19.8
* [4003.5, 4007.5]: 20.7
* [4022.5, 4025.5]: 22.7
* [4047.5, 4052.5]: 20.6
